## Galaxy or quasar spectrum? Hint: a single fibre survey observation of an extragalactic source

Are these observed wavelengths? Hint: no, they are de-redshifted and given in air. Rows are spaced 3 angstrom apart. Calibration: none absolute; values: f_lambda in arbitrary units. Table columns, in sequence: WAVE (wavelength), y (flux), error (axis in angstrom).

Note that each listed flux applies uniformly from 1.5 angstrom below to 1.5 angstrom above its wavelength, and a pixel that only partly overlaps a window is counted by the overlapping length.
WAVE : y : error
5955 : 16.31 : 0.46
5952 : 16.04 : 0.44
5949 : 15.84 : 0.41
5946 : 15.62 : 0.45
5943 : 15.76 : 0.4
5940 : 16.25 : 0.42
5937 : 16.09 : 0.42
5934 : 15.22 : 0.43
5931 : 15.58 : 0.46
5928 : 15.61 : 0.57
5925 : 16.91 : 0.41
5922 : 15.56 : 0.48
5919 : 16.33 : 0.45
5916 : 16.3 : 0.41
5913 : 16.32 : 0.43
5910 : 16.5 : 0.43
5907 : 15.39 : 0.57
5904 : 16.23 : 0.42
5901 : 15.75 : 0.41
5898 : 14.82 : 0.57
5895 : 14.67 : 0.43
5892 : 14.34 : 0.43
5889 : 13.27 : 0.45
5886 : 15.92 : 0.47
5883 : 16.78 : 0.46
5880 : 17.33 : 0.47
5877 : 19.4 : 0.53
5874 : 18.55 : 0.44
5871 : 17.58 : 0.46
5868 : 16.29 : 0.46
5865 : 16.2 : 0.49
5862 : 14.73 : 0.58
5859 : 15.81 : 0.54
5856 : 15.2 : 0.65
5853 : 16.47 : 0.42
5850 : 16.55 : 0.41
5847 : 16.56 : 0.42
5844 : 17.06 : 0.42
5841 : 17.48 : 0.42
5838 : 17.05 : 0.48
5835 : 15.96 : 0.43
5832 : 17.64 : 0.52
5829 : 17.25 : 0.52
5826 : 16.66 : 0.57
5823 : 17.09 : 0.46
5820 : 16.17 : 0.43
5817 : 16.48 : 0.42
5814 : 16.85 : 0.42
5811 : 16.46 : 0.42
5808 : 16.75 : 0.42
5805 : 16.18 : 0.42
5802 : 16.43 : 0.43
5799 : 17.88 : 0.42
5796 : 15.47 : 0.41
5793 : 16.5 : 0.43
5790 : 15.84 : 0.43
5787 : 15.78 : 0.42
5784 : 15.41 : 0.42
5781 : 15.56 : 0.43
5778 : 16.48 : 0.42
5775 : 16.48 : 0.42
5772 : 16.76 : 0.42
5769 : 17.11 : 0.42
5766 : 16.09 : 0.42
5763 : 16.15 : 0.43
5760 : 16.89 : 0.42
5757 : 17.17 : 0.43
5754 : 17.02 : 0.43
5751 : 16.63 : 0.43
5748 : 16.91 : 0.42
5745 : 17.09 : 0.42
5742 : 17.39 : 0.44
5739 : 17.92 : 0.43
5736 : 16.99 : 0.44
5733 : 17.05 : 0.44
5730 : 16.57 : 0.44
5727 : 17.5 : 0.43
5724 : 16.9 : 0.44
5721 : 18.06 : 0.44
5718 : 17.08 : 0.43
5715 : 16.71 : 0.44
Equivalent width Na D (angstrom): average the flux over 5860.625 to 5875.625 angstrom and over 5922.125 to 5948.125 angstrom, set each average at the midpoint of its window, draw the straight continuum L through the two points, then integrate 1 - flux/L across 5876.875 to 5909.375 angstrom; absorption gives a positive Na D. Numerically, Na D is 1.4 angstrom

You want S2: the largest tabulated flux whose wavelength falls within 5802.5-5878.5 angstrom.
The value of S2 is 19.4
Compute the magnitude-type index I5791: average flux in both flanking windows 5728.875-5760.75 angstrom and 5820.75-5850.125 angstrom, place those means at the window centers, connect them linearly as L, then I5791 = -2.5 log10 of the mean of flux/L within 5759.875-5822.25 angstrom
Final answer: 0.04 mag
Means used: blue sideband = 17.1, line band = 16.4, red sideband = 16.9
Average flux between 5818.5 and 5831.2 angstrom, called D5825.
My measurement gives 16.8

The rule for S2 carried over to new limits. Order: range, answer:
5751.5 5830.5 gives 17.88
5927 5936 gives 15.61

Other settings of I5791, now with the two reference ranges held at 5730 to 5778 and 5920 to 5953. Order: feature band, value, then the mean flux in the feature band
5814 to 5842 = -0.02 mag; 16.9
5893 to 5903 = 0.07 mag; 15.1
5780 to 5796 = 0.06 mag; 15.8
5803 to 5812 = 0.01 mag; 16.5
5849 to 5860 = 0.02 mag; 16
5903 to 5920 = -0.01 mag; 16.2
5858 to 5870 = 0.03 mag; 15.8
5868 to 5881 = -0.12 mag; 18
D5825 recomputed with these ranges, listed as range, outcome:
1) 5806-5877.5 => 16.7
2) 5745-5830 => 16.5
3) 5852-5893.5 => 16.3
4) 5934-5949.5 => 15.8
